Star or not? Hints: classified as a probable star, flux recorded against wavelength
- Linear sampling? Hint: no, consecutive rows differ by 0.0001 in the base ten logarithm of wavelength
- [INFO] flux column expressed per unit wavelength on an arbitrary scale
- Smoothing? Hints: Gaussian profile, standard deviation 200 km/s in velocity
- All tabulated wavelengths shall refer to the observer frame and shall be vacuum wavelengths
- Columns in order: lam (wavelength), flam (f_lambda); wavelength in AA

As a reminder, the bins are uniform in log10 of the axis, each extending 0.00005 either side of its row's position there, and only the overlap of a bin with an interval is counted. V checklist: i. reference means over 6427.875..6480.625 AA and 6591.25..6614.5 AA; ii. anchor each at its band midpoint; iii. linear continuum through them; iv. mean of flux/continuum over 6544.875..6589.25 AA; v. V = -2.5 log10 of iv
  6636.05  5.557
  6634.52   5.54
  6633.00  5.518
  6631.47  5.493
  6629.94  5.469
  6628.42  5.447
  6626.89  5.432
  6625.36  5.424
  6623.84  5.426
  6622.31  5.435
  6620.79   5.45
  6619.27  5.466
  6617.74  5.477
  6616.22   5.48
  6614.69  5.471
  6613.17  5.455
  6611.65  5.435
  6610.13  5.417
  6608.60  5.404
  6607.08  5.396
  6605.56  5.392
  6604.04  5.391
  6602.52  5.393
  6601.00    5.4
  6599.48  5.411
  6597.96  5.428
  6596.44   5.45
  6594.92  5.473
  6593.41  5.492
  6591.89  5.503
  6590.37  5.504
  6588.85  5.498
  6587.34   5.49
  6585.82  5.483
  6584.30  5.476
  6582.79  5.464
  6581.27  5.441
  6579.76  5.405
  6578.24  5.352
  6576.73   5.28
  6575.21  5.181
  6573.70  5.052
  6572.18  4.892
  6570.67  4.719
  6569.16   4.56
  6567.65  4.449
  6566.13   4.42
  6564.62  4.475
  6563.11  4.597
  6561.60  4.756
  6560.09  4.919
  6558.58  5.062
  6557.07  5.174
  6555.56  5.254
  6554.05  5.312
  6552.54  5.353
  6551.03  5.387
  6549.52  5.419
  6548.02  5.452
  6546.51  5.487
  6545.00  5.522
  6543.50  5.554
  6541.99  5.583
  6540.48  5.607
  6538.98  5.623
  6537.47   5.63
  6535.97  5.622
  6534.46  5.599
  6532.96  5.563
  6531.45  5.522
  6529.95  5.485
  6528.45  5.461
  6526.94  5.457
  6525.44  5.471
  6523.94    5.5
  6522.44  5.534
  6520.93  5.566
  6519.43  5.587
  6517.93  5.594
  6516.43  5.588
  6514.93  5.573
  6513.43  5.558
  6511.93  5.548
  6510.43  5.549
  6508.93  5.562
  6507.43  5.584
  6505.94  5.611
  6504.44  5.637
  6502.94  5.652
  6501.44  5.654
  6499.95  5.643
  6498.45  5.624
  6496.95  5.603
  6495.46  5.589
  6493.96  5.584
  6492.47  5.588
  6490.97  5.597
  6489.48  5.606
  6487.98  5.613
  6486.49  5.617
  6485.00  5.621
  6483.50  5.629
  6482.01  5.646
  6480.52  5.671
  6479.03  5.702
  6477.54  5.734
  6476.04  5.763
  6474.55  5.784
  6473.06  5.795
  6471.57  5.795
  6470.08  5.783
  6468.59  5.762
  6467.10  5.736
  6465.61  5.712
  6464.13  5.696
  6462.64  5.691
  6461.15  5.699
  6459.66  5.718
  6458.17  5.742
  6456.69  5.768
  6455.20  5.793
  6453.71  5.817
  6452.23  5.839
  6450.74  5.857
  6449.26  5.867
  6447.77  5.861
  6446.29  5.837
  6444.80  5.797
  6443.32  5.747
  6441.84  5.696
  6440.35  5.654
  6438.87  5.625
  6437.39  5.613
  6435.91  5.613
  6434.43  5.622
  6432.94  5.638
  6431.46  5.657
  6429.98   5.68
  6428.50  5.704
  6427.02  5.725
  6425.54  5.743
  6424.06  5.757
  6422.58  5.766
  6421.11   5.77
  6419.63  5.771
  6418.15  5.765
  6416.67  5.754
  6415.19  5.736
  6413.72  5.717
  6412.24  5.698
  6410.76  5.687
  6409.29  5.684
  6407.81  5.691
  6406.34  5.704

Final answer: 0.08 mag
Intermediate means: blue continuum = 5.74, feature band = 5.14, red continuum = 5.43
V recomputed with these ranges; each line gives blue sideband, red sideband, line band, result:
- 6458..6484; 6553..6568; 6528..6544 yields -0.10 mag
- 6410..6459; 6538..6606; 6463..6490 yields -0.02 mag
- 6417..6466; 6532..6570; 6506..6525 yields -0.04 mag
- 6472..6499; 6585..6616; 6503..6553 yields 0.01 mag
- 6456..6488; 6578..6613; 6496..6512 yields 0.01 mag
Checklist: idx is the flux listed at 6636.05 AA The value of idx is 5.557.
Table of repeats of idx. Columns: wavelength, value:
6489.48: 5.606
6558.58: 5.062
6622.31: 5.435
